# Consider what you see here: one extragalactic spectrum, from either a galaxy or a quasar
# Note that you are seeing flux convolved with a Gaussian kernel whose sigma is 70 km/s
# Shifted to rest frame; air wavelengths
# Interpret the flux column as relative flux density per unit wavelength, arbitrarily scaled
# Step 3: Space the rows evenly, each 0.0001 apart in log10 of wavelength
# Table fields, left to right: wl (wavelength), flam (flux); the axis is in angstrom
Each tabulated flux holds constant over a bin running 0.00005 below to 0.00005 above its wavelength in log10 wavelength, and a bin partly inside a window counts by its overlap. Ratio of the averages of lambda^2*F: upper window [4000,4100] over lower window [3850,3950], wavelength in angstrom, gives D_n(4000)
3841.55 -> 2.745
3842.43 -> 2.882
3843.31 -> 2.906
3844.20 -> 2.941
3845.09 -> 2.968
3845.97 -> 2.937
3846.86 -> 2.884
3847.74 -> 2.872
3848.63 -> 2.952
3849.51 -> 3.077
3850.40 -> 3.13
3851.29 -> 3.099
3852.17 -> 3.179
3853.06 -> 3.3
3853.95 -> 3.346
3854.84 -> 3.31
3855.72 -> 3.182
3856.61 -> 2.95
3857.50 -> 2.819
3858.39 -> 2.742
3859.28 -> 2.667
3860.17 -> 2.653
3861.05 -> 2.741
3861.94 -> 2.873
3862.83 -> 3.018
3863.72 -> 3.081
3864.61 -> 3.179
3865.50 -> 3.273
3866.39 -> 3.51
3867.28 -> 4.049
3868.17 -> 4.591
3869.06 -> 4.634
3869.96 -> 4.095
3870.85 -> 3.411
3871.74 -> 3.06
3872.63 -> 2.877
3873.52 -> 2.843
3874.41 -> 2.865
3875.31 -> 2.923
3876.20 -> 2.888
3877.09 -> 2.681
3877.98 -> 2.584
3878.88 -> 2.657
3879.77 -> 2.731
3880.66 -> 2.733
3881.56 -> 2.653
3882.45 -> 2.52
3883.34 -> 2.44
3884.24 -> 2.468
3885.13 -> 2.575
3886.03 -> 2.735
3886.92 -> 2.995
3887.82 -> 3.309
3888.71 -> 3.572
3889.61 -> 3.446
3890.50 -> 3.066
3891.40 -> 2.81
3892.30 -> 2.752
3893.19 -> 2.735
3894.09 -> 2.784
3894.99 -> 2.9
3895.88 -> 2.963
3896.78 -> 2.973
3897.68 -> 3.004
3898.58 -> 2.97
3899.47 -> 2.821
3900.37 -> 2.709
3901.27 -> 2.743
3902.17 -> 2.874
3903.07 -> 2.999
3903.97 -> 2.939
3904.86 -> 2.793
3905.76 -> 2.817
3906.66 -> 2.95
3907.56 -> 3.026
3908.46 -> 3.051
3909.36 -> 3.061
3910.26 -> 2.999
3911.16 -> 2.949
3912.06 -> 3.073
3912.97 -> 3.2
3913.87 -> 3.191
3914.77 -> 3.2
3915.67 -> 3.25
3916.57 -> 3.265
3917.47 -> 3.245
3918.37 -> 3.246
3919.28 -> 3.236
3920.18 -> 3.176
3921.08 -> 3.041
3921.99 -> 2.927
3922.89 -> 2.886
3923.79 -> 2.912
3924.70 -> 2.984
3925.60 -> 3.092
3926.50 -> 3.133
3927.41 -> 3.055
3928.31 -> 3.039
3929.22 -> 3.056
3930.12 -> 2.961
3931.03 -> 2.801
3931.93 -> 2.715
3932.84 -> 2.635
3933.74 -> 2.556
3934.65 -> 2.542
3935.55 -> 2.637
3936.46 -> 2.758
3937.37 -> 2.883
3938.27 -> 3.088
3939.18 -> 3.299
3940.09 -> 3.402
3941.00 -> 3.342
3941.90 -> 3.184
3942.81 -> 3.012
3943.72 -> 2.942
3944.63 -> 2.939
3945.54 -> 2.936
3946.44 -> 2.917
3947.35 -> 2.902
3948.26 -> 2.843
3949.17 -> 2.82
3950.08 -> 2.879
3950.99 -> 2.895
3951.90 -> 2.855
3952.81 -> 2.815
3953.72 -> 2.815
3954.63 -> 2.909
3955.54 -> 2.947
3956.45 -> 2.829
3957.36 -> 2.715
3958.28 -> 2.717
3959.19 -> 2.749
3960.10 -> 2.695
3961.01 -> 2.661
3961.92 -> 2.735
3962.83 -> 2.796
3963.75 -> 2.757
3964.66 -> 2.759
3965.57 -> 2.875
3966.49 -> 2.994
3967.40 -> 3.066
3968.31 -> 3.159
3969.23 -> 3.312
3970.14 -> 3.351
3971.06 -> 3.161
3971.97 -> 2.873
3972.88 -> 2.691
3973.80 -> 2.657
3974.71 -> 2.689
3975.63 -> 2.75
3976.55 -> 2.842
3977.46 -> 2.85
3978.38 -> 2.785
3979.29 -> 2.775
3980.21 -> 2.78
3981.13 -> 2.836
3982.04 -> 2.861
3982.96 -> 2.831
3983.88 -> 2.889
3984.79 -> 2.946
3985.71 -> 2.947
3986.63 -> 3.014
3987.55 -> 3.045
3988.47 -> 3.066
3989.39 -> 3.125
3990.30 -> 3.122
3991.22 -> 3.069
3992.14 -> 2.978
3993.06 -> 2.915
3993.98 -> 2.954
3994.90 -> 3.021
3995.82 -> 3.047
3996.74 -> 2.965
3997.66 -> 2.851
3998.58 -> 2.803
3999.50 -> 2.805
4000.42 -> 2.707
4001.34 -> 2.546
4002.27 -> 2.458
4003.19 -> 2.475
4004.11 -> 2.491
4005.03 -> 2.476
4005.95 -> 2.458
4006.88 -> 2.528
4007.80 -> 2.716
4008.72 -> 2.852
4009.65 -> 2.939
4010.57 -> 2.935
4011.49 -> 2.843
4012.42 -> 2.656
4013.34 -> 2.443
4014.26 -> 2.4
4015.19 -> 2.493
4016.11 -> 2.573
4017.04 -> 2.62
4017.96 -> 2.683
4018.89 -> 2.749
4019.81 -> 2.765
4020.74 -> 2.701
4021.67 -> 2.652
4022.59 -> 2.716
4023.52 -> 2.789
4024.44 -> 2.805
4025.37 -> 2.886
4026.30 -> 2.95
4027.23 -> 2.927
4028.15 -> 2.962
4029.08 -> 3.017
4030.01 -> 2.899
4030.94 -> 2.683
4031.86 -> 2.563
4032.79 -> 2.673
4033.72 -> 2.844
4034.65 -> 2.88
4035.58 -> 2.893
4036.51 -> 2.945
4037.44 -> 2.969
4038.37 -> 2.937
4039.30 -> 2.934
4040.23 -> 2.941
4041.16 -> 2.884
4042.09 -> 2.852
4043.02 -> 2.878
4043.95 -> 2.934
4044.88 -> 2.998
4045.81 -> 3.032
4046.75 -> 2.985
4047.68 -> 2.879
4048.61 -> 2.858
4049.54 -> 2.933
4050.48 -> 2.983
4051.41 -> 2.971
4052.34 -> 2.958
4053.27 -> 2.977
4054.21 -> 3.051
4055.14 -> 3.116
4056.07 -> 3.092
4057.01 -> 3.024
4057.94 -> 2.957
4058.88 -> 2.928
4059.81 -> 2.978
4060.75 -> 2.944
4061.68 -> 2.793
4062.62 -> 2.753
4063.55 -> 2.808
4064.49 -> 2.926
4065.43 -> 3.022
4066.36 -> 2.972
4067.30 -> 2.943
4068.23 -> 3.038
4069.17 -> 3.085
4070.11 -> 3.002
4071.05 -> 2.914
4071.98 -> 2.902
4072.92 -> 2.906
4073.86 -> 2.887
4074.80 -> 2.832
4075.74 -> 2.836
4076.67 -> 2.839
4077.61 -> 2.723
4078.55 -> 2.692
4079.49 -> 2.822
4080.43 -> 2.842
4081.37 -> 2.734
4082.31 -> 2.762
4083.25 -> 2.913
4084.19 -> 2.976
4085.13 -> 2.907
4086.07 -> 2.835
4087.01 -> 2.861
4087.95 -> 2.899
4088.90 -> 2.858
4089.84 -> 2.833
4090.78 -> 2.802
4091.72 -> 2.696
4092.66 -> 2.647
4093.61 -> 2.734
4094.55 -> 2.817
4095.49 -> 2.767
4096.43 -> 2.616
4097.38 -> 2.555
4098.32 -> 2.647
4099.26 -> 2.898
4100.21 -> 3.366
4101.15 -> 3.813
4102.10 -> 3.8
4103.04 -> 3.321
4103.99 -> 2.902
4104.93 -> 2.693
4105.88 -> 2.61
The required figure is 1.01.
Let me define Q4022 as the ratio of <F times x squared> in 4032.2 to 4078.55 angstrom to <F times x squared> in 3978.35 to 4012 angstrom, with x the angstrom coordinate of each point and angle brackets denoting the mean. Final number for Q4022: 1.06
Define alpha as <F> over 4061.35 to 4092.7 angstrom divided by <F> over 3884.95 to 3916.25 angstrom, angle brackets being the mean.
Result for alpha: 1.0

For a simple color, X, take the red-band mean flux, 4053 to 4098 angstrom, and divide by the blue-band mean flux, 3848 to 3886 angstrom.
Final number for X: 0.9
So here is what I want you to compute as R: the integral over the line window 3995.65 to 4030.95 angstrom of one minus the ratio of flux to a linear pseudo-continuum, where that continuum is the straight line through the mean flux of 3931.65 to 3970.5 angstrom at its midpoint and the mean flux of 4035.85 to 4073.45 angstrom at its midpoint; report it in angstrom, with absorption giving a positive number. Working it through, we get 2.5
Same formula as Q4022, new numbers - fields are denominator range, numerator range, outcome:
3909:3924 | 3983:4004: 0.97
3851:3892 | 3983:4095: 1.01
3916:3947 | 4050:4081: 1.04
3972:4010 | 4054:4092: 1.07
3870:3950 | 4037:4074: 1.08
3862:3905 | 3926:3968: 0.99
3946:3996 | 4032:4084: 1.05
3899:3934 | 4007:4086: 1.02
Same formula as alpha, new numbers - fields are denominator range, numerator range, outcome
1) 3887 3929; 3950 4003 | 0.95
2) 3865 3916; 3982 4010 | 0.94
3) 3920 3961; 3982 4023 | 0.95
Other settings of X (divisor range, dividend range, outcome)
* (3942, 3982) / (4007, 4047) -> 0.98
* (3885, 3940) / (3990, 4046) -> 0.94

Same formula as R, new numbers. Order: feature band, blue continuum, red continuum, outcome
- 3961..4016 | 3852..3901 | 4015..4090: 1.90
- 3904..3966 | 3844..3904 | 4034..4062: 0.97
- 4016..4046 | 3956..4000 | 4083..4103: 0.77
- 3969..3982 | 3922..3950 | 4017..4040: 0.08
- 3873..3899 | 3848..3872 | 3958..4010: 2.63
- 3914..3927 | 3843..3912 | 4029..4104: -0.56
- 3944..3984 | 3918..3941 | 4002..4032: 0.02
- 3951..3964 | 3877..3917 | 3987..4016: 0.21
